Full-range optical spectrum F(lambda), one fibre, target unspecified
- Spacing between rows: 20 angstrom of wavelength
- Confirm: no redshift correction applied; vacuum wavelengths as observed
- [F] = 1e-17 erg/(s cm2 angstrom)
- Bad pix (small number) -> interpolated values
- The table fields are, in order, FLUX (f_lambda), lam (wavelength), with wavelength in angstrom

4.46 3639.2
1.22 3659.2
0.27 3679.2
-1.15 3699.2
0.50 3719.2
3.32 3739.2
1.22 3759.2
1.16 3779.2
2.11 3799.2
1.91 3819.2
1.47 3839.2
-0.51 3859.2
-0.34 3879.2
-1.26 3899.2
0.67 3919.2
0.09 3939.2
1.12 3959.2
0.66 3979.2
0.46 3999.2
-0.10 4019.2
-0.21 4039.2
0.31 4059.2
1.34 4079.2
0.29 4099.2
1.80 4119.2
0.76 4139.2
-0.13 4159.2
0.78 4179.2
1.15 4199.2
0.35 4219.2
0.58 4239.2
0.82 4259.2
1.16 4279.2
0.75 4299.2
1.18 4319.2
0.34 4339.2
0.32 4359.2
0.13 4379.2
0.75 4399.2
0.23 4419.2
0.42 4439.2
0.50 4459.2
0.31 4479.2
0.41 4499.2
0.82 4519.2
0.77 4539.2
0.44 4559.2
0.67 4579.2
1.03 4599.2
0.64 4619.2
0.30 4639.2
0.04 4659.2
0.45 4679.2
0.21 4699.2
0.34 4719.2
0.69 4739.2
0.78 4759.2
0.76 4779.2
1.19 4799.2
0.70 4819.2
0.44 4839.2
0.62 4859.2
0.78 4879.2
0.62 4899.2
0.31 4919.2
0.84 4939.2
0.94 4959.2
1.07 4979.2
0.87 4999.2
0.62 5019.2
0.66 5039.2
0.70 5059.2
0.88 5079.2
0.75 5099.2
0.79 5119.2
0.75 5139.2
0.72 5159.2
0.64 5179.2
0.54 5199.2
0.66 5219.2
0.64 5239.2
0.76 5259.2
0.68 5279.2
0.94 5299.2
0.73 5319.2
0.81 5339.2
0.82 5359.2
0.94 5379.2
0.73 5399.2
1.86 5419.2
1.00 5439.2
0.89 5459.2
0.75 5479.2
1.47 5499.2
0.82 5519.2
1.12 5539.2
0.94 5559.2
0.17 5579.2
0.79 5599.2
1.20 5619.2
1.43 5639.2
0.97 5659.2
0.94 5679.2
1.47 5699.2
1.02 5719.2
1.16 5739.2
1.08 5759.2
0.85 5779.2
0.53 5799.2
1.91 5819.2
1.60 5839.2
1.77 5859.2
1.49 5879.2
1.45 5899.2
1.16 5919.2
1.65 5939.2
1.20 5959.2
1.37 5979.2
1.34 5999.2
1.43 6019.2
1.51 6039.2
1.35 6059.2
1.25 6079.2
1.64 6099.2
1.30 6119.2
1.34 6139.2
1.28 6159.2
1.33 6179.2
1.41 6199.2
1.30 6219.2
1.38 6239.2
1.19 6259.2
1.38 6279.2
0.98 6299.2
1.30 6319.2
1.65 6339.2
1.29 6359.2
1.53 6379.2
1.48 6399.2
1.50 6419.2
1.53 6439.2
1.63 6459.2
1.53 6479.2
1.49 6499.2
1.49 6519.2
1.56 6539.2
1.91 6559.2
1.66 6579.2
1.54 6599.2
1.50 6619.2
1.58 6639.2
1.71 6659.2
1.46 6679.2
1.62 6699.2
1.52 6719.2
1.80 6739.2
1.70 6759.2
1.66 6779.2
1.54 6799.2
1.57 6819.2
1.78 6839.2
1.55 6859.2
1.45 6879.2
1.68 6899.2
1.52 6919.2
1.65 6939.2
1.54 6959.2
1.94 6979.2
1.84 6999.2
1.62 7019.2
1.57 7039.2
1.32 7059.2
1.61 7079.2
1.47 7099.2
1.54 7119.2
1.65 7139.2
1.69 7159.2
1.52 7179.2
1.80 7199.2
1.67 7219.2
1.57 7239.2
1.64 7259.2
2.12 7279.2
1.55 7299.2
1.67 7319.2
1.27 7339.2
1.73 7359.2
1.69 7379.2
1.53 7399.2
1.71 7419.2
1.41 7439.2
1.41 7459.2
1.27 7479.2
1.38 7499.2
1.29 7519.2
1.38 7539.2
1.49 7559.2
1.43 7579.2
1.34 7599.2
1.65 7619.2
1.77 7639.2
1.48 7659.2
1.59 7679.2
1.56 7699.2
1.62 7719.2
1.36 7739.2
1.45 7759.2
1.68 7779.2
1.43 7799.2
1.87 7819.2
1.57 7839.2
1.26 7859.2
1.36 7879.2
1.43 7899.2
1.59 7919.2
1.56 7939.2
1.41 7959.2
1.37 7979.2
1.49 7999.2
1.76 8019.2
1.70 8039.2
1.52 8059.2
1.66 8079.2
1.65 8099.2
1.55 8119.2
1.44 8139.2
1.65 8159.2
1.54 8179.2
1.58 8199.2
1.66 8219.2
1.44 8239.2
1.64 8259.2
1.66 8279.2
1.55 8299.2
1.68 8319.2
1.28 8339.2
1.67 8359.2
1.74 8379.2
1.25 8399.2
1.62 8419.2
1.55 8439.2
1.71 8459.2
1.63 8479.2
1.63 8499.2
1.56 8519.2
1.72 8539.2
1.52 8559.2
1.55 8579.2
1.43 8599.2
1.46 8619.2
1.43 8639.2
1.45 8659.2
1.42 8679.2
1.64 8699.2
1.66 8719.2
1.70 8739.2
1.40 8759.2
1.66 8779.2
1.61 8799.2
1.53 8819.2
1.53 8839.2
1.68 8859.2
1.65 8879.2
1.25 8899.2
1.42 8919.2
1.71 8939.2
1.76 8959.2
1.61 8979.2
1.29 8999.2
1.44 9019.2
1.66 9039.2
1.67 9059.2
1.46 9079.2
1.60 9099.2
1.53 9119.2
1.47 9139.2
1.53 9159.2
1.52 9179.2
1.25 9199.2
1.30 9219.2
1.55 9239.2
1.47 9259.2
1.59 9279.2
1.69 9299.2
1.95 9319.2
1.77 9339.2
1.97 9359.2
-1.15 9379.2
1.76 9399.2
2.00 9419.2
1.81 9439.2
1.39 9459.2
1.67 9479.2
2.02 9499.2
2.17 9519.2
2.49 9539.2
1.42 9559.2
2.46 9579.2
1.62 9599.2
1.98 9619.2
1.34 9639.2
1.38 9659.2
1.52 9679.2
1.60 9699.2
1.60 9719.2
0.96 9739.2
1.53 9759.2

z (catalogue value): 0.45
